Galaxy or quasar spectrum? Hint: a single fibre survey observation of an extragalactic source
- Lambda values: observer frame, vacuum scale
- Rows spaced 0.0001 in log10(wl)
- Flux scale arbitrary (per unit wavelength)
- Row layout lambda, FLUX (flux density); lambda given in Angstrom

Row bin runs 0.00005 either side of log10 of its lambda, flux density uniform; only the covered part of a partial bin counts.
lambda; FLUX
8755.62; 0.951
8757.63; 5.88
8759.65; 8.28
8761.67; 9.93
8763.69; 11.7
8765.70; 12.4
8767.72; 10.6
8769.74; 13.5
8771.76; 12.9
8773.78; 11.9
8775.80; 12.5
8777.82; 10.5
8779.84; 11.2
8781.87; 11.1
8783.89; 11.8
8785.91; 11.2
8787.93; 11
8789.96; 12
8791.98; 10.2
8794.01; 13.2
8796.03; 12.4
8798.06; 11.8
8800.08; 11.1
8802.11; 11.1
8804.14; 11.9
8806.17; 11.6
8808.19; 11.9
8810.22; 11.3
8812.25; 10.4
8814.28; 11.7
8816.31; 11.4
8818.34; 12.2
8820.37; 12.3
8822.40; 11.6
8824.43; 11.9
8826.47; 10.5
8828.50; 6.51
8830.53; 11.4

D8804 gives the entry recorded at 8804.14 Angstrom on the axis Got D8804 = 11.9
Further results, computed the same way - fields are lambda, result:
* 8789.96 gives 12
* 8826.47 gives 10.5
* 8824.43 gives 11.9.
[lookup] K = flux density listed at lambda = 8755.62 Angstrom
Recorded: 0.951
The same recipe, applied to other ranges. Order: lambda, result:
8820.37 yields 12.3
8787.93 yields 11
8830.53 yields 11.4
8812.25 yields 10.4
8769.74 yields 13.5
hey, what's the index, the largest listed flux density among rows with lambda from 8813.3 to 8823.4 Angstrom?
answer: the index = 12.3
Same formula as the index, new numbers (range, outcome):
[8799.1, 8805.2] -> 11.9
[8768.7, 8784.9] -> 13.5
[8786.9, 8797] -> 13.2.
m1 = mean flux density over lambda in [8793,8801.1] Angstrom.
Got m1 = 12.1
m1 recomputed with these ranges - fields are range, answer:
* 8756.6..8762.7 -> 8.01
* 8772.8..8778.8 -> 11.6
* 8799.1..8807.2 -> 11.4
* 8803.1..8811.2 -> 11.7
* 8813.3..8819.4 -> 11.8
